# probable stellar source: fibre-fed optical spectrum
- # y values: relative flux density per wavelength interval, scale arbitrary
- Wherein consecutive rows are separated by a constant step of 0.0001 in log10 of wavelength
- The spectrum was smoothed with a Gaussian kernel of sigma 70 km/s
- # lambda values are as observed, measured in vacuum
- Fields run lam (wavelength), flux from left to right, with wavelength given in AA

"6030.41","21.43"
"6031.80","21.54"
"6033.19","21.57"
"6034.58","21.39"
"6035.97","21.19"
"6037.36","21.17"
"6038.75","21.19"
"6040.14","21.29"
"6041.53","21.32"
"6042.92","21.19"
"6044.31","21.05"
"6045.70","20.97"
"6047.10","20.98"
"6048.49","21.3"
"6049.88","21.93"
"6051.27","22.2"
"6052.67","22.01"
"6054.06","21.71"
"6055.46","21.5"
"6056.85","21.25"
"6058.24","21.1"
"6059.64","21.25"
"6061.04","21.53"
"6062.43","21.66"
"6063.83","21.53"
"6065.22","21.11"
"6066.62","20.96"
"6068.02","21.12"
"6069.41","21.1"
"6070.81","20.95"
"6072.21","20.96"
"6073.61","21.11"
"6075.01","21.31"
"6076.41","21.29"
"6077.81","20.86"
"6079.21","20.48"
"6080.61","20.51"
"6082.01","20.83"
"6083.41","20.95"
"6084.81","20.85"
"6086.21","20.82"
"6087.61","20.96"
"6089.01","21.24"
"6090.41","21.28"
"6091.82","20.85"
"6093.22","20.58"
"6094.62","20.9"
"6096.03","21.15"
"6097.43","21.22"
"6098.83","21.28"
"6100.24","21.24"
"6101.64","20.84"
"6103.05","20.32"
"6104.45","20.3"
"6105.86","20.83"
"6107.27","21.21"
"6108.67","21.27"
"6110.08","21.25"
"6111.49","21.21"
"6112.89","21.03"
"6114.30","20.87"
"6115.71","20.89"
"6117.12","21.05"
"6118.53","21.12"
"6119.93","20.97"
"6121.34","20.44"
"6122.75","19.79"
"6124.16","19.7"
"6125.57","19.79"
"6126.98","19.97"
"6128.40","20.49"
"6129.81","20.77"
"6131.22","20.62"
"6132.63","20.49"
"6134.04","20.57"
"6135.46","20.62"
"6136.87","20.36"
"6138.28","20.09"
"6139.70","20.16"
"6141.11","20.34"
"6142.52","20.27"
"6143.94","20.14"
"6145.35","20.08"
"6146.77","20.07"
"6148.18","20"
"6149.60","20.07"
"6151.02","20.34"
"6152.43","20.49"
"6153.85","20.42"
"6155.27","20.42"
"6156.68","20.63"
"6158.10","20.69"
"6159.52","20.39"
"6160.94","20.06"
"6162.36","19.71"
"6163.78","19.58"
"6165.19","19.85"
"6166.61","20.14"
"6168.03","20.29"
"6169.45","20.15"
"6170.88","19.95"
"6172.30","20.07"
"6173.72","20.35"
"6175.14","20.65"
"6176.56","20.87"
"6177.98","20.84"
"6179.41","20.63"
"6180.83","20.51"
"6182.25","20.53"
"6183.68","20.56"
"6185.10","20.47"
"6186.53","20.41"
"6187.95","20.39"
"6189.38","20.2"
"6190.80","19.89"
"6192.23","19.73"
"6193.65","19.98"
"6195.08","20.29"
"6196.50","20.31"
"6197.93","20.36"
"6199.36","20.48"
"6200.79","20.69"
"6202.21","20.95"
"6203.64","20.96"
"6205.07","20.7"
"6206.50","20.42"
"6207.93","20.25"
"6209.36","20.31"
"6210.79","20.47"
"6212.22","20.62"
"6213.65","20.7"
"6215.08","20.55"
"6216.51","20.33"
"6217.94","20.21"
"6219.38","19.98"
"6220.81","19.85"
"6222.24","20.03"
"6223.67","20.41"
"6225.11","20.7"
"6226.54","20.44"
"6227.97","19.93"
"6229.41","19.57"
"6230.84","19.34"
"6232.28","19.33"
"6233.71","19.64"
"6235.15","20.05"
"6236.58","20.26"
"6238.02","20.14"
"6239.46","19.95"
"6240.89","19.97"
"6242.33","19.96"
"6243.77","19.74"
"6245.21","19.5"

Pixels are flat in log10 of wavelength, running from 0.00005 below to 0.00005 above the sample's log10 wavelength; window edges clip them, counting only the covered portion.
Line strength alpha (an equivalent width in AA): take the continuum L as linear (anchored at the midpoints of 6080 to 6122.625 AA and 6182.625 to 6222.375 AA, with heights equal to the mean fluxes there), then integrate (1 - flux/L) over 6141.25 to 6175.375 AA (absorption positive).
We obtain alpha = 0.7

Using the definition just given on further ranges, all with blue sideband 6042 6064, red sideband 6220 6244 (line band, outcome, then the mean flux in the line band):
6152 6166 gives 0.2 AA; 20.2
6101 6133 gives 0.4 AA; 20.7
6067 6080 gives 0.2 AA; 21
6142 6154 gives 0.3 AA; 20.2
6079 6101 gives 0.2 AA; 21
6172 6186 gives -0.1 AA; 20.6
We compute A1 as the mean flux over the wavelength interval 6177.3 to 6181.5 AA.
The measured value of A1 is 20.6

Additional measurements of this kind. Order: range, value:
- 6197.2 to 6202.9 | 20.6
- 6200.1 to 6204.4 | 20.9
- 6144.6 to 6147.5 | 20.1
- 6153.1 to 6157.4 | 20.5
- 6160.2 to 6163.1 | 19.9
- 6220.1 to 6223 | 20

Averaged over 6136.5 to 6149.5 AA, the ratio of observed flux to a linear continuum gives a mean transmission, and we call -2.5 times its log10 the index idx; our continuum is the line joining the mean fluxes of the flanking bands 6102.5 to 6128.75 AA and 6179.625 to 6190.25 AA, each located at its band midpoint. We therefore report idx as 0.022 mag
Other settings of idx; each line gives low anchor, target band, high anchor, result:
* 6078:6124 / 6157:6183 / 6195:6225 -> 0.016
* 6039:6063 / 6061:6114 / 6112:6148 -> -0.003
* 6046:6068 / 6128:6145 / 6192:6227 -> 0.026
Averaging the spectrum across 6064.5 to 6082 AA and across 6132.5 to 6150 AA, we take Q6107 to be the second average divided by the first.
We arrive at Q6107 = 0.97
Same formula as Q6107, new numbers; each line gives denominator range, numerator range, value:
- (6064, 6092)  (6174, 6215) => 0.98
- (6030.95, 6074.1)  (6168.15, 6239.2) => 0.95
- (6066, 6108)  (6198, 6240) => 0.97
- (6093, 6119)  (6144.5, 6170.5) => 0.96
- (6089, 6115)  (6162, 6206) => 0.97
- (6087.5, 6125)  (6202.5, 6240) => 0.97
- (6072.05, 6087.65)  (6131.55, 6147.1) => 0.97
